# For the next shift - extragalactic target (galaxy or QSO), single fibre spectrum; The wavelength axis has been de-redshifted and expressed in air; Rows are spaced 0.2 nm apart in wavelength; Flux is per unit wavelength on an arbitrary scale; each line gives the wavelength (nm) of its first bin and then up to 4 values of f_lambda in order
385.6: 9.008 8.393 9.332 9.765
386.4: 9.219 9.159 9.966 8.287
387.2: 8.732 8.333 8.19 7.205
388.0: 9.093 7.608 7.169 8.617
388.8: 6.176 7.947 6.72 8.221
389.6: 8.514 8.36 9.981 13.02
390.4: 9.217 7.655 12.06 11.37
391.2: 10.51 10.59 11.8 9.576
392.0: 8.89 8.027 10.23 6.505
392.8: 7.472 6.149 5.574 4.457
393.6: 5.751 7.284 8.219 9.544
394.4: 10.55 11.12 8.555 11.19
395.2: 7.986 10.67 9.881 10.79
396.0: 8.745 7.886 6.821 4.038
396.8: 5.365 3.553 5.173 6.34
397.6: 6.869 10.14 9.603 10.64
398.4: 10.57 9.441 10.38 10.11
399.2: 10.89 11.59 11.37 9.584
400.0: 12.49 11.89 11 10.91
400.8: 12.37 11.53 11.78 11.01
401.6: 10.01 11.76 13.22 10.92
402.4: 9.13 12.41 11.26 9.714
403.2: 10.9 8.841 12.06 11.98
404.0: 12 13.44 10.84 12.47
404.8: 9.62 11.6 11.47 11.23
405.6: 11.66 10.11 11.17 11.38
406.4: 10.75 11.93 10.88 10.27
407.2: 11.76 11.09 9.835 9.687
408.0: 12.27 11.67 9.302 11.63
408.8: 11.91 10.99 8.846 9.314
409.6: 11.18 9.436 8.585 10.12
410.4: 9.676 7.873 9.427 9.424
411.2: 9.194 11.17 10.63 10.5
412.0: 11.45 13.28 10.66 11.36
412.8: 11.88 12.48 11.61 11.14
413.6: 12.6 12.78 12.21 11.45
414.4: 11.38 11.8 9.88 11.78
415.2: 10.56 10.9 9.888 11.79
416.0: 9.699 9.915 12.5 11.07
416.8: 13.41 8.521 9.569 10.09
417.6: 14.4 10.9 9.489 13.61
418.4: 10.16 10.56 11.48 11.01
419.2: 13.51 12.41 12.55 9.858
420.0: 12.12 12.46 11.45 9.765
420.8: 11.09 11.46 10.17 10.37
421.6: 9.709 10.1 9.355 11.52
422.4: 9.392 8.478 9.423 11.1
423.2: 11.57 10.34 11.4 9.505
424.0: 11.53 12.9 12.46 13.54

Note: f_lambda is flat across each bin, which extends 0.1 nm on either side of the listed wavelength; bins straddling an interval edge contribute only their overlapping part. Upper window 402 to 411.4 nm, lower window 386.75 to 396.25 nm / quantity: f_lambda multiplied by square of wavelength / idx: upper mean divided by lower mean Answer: 1.32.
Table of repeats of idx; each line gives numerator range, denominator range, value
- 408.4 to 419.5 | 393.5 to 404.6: 1.19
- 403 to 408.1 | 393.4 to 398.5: 1.42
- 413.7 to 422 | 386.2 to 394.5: 1.49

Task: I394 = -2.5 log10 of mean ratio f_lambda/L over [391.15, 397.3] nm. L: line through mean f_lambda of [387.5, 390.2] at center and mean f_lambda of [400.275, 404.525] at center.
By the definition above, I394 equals 0.15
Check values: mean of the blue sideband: 8.17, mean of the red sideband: 11.3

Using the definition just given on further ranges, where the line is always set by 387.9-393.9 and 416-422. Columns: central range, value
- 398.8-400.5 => -0.19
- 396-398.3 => 0.28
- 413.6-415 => -0.10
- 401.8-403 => -0.18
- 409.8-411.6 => 0.09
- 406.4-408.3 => -0.10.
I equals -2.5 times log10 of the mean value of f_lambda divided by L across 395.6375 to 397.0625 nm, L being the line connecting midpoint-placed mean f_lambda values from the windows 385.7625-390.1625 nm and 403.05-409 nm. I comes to 0.36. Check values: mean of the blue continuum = 8.47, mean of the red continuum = 11.1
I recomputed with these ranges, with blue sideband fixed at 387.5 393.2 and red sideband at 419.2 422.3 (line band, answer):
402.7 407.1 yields -0.14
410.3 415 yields -0.06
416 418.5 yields -0.03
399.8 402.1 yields -0.21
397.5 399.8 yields -0.08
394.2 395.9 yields -0.11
